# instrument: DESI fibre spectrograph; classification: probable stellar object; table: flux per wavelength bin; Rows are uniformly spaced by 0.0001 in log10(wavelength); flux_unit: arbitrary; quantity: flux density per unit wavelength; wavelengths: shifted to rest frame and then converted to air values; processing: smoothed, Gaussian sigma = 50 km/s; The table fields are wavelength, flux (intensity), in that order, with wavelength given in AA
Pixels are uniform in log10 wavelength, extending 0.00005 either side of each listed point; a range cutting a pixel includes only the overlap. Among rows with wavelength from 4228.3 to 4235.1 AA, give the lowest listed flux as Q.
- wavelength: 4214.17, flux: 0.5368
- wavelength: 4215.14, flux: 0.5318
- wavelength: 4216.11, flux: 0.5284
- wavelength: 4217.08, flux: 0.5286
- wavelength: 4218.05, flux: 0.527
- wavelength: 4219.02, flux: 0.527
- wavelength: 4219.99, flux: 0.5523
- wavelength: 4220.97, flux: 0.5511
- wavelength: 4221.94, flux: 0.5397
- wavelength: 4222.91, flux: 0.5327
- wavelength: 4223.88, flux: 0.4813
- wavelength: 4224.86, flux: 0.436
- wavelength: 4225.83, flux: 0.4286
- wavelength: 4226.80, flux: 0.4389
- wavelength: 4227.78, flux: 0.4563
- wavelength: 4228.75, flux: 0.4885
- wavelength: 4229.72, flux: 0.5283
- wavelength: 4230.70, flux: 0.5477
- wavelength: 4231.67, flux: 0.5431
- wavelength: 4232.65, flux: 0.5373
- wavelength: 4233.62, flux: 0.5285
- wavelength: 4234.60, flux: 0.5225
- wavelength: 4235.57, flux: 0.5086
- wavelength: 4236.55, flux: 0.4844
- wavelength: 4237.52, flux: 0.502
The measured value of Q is 0.4885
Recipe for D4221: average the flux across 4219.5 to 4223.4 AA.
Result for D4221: 0.544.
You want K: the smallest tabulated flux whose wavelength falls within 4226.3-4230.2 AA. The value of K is 0.4389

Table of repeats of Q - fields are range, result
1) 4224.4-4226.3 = 0.4286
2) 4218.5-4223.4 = 0.527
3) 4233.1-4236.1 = 0.5086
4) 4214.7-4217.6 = 0.5284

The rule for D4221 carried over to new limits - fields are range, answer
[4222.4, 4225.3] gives 0.484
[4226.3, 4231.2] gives 0.492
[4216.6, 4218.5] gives 0.528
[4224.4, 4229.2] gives 0.45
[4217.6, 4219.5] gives 0.527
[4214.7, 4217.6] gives 0.53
